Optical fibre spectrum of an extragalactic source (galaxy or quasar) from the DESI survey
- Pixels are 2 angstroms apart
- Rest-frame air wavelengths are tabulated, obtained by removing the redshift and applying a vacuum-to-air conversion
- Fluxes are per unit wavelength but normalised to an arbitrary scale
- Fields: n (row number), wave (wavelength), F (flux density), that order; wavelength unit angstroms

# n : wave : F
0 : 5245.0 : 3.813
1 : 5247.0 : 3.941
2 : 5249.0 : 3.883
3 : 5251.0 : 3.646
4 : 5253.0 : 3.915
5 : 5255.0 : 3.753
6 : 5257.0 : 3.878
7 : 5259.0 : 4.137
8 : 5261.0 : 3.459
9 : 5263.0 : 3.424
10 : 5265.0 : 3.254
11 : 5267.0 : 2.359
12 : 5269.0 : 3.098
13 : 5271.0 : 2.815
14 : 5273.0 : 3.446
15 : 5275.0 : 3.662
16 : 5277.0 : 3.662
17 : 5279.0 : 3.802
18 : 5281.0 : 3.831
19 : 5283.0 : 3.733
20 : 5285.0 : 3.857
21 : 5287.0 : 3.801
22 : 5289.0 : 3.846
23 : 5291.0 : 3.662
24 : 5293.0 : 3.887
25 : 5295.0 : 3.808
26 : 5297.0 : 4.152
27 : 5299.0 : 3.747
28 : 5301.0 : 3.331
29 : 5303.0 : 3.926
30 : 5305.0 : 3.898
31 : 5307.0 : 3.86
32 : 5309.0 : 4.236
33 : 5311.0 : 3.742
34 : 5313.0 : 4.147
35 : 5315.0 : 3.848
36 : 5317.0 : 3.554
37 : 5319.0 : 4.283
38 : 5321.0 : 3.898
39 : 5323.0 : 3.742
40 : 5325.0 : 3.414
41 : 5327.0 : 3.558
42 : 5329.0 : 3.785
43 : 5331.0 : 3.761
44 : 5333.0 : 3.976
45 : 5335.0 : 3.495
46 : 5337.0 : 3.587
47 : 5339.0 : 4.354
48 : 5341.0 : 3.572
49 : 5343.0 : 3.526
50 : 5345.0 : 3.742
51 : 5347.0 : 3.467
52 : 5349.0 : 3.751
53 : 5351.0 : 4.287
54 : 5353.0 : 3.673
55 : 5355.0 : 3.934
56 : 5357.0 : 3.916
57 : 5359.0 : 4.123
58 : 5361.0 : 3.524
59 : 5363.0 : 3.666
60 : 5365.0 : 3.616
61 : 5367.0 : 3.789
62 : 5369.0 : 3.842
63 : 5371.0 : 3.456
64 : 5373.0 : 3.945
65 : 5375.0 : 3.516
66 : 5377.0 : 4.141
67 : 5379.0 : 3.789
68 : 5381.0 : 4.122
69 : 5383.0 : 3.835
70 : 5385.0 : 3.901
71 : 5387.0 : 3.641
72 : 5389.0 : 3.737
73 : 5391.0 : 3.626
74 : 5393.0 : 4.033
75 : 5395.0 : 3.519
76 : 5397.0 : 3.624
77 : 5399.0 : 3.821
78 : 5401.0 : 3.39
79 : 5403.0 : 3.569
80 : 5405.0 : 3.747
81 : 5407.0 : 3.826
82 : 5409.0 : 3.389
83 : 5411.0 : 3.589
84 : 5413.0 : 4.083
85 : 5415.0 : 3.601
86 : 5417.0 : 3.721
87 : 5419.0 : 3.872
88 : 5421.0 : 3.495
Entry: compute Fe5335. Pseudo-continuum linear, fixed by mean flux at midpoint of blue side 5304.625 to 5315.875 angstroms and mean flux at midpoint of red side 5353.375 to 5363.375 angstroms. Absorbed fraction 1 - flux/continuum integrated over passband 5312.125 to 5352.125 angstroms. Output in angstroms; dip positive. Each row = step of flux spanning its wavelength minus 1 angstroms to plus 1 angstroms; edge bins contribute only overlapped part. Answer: 1.2 angstroms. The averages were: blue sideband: 3.96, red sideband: 3.83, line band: 3.79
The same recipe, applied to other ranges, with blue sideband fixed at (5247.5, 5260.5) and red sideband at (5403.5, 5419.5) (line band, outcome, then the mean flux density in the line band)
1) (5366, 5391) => -0.4 angstroms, 3.8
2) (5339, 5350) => 0.3 angstroms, 3.68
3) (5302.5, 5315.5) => -0.5 angstroms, 3.96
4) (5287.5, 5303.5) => 0.1 angstroms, 3.79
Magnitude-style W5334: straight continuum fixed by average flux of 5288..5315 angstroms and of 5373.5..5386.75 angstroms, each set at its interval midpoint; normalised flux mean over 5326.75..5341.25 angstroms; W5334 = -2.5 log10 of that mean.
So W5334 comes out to 0.02 mag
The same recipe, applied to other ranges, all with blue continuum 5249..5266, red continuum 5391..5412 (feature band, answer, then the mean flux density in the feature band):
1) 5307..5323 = -0.07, 3.94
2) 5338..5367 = -0.04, 3.8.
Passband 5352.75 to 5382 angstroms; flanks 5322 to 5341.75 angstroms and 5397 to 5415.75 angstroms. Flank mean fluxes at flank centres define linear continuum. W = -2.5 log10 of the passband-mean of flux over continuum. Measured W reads -0.03 mag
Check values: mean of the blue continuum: 3.73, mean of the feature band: 3.81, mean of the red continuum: 3.67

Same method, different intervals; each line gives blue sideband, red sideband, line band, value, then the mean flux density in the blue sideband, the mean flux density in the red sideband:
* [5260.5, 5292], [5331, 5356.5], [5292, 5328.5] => -0.06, 3.48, 3.78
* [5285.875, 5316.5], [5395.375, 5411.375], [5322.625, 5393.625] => -0.01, 3.85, 3.62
